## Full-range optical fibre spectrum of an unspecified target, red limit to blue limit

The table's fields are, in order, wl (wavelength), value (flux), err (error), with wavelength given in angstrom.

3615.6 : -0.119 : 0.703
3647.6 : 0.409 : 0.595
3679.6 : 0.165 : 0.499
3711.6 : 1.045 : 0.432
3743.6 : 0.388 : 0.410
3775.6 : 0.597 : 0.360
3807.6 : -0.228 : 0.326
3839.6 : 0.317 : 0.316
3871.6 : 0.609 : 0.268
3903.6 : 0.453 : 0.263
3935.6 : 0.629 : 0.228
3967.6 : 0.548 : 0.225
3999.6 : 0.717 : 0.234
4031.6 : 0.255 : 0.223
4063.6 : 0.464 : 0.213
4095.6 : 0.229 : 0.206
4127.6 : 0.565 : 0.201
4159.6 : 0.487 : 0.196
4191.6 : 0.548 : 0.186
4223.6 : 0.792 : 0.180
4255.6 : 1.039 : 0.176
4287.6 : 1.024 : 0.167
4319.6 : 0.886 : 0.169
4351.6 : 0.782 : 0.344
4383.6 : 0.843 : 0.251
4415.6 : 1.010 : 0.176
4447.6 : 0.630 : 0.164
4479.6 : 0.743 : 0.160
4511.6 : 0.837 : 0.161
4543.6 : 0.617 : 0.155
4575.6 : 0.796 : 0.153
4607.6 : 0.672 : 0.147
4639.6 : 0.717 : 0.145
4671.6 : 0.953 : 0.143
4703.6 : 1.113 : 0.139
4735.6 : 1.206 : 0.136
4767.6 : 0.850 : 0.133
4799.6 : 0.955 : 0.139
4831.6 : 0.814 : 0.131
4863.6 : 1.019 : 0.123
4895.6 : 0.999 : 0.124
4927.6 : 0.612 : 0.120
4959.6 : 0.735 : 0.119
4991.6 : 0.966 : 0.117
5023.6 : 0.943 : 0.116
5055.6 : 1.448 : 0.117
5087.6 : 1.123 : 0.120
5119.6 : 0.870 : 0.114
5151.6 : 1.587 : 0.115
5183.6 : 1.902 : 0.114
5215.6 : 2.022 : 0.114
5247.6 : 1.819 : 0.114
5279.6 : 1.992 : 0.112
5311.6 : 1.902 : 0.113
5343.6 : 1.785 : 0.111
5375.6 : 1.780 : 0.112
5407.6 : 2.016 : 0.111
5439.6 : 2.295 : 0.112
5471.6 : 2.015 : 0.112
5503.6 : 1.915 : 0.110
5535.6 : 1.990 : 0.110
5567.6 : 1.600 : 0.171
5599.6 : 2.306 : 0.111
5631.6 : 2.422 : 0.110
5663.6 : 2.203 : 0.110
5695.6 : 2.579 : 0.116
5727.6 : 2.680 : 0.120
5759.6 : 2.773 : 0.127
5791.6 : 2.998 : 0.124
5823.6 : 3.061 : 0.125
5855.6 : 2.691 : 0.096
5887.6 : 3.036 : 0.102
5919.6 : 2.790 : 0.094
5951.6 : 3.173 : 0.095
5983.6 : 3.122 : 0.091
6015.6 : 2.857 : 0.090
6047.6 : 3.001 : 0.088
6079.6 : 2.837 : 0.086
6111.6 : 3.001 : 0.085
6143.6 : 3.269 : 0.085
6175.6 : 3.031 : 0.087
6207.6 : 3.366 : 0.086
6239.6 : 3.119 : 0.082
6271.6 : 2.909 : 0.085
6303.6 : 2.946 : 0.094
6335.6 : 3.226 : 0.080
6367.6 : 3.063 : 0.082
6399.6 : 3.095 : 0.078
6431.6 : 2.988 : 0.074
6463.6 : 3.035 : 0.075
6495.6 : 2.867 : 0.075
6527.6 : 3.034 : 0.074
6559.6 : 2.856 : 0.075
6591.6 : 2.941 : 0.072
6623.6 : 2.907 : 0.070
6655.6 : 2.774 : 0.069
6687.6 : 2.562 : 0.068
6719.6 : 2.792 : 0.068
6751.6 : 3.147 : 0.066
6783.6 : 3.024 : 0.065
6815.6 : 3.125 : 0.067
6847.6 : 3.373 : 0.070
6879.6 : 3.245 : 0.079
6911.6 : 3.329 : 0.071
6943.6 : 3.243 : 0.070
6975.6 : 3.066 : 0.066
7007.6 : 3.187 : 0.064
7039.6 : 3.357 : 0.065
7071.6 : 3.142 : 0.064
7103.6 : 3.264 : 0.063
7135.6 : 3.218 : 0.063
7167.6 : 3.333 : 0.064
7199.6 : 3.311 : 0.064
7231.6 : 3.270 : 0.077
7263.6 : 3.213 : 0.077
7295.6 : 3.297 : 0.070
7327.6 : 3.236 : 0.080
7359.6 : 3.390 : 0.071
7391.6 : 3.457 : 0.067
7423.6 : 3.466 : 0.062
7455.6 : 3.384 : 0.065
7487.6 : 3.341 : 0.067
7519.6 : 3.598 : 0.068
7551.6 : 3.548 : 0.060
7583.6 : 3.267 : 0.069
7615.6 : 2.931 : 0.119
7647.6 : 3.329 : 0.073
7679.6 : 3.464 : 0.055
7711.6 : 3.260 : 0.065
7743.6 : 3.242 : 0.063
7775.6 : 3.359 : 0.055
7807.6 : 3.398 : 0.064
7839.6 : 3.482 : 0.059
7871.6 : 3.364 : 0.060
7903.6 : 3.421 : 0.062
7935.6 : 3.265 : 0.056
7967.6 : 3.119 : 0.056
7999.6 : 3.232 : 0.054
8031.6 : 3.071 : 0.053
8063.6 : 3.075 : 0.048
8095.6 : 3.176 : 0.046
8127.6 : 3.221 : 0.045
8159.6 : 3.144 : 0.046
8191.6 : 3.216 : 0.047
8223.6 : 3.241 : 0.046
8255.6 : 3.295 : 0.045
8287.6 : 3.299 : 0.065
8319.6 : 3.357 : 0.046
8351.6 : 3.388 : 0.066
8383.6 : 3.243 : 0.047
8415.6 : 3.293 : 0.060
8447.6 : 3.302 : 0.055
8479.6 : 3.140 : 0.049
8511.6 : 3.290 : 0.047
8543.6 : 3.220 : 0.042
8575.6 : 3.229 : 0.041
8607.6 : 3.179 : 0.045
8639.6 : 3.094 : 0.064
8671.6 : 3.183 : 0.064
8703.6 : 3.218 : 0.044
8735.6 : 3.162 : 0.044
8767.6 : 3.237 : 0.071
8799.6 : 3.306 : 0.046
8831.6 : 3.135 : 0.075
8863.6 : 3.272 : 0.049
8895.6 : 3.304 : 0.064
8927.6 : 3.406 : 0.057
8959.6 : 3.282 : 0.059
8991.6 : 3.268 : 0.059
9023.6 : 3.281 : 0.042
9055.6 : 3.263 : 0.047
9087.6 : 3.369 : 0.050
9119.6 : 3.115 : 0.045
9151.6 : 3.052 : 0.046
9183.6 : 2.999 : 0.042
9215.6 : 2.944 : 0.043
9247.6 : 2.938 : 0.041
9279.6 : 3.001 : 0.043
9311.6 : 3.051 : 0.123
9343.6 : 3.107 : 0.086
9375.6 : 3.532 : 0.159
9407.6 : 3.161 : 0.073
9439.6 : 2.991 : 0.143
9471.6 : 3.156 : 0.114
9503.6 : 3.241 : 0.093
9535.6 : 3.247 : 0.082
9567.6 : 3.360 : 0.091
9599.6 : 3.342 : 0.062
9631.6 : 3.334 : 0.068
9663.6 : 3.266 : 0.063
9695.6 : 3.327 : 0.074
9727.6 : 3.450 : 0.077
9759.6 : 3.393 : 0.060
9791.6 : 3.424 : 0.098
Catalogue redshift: 0.29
